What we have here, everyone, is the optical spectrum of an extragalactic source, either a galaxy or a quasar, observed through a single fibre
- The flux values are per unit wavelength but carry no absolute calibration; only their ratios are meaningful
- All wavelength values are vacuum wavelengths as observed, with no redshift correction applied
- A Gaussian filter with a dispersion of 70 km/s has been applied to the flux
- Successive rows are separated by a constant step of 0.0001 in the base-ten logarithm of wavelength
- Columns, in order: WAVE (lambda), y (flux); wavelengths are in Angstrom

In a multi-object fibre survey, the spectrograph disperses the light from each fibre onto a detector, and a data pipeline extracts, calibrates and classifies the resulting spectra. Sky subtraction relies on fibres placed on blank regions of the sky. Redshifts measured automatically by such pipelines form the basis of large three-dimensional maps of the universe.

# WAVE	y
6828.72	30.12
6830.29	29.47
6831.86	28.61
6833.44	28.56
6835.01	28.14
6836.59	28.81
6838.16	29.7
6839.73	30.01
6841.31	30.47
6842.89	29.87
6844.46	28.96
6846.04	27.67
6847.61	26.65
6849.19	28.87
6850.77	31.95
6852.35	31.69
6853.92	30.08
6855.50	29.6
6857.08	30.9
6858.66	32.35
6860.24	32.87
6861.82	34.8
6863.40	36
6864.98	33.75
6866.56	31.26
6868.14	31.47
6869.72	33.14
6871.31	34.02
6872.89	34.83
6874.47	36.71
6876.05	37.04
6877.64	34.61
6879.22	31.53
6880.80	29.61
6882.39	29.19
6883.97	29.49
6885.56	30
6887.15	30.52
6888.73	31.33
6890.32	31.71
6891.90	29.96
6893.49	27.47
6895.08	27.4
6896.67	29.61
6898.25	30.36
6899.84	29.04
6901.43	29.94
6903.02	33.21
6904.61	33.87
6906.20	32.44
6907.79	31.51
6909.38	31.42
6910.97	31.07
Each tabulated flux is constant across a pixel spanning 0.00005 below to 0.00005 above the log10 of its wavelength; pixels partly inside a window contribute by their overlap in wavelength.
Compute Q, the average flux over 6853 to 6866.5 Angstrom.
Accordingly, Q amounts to 32.5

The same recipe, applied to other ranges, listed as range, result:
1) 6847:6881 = 32.5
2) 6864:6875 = 33.6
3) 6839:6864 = 30.8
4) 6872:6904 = 31.2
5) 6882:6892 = 30.4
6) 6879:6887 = 29.9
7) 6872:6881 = 34.4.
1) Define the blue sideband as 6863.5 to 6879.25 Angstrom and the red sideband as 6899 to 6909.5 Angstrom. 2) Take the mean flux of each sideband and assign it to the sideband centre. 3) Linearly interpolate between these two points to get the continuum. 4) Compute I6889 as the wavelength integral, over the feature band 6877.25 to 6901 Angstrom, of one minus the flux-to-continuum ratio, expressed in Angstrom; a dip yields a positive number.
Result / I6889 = 2.0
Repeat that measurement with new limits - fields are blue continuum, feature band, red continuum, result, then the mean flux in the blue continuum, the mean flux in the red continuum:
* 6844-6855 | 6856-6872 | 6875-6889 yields -1.4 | 29.4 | 31.6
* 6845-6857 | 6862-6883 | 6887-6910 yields -2.3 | 29.6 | 30.7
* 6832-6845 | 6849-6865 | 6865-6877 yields -0.1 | 29.3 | 34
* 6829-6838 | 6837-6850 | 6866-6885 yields 0.3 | 28.9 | 32.7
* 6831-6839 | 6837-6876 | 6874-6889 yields -1.8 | 28.8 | 31.9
